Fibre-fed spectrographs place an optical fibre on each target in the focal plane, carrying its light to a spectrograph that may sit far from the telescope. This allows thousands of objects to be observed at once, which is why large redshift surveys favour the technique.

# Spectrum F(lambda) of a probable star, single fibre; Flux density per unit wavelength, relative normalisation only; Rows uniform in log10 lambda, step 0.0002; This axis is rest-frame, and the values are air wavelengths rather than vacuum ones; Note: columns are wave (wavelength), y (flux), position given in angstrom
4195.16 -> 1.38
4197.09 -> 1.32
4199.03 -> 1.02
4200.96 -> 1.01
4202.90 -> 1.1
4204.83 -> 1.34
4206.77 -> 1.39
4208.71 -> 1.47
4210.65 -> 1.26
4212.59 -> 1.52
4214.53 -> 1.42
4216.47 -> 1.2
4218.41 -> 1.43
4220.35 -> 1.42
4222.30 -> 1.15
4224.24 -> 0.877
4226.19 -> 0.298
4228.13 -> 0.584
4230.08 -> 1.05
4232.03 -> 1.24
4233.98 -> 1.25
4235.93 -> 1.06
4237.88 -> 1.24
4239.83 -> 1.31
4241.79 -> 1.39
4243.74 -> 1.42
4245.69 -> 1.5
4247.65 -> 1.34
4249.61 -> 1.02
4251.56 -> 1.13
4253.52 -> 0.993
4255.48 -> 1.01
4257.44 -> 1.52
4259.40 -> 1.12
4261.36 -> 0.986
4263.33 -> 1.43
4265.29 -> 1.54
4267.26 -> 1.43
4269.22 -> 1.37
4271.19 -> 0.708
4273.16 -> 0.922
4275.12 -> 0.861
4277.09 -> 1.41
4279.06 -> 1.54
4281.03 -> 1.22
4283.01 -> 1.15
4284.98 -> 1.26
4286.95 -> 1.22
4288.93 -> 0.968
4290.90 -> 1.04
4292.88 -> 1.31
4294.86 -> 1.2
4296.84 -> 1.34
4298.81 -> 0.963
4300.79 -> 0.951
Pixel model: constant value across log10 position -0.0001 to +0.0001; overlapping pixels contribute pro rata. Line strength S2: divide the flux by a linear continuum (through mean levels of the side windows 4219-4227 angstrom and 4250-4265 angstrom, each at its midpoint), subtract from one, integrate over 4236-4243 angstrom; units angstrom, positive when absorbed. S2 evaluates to -1.4 angstrom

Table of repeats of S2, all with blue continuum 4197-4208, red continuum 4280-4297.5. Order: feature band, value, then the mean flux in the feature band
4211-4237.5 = 1.6 angstrom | 1.12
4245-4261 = 0.0 angstrom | 1.19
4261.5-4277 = 0.1 angstrom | 1.18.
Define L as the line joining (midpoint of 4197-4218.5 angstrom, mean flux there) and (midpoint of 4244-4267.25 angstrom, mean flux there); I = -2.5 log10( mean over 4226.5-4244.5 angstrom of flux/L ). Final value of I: 0.11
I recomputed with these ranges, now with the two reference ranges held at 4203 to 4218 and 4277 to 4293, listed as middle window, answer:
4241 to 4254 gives 0.02 mag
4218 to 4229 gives 0.38 mag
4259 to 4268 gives -0.04 mag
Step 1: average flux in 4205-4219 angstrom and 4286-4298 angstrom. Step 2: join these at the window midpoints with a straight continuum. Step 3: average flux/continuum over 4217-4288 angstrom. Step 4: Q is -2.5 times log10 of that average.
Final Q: 0.084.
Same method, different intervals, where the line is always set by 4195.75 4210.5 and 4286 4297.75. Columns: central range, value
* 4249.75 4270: -0.04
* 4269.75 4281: 0.07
